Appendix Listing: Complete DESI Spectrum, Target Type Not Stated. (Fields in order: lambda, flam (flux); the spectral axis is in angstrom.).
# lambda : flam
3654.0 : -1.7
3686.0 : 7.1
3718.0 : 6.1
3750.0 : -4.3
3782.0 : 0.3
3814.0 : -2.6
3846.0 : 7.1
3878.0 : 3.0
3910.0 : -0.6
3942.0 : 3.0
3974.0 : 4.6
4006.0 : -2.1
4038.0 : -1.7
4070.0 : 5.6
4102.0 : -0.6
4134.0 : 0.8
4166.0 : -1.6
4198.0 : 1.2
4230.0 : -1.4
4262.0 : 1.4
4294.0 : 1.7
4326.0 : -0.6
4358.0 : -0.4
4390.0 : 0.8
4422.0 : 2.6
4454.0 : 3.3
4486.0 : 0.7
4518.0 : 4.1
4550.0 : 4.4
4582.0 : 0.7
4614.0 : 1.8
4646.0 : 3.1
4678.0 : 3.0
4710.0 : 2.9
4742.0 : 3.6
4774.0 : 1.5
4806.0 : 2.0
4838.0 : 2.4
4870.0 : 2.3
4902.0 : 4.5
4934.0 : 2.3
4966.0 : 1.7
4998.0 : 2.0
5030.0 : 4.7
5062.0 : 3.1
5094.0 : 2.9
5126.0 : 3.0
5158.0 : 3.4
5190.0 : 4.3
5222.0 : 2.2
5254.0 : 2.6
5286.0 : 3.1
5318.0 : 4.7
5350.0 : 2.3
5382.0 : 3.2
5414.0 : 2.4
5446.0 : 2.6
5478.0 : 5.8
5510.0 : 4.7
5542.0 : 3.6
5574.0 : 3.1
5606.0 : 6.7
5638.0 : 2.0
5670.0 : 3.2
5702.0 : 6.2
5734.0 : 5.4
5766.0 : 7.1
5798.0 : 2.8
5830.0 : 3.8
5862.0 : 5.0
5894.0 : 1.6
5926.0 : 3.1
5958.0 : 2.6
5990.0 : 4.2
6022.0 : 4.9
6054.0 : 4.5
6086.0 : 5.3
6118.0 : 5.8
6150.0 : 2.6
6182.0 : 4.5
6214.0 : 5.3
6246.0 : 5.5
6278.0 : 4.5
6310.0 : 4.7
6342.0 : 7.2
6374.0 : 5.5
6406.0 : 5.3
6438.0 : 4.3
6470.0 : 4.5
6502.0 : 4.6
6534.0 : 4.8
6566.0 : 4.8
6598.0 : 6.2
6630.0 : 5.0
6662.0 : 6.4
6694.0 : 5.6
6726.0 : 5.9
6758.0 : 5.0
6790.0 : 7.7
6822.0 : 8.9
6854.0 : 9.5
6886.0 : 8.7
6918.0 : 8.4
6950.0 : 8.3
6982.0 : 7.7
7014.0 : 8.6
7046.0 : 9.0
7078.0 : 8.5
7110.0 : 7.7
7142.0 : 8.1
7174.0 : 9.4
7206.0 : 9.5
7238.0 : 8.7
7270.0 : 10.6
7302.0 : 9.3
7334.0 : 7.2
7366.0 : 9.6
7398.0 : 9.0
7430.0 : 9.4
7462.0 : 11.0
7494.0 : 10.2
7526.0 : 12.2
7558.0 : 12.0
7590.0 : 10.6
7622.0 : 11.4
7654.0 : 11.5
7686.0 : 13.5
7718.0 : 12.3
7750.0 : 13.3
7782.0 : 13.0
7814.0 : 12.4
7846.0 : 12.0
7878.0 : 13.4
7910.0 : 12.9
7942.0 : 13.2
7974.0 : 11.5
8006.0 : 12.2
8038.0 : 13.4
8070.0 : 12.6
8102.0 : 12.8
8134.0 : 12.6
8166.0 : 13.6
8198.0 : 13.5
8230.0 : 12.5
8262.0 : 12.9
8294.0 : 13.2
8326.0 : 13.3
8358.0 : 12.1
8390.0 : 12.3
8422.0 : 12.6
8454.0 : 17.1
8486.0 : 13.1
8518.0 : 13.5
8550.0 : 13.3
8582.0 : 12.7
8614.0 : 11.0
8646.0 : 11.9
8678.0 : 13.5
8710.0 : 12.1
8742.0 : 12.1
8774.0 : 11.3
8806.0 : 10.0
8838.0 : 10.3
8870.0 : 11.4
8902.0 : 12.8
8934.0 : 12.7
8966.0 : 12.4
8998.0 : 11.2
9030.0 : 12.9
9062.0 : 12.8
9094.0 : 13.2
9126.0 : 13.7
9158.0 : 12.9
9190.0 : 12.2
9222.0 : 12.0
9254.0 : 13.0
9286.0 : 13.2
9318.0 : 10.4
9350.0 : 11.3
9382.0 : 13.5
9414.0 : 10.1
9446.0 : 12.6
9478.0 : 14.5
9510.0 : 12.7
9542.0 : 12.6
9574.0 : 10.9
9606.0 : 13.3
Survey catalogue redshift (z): 0.70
